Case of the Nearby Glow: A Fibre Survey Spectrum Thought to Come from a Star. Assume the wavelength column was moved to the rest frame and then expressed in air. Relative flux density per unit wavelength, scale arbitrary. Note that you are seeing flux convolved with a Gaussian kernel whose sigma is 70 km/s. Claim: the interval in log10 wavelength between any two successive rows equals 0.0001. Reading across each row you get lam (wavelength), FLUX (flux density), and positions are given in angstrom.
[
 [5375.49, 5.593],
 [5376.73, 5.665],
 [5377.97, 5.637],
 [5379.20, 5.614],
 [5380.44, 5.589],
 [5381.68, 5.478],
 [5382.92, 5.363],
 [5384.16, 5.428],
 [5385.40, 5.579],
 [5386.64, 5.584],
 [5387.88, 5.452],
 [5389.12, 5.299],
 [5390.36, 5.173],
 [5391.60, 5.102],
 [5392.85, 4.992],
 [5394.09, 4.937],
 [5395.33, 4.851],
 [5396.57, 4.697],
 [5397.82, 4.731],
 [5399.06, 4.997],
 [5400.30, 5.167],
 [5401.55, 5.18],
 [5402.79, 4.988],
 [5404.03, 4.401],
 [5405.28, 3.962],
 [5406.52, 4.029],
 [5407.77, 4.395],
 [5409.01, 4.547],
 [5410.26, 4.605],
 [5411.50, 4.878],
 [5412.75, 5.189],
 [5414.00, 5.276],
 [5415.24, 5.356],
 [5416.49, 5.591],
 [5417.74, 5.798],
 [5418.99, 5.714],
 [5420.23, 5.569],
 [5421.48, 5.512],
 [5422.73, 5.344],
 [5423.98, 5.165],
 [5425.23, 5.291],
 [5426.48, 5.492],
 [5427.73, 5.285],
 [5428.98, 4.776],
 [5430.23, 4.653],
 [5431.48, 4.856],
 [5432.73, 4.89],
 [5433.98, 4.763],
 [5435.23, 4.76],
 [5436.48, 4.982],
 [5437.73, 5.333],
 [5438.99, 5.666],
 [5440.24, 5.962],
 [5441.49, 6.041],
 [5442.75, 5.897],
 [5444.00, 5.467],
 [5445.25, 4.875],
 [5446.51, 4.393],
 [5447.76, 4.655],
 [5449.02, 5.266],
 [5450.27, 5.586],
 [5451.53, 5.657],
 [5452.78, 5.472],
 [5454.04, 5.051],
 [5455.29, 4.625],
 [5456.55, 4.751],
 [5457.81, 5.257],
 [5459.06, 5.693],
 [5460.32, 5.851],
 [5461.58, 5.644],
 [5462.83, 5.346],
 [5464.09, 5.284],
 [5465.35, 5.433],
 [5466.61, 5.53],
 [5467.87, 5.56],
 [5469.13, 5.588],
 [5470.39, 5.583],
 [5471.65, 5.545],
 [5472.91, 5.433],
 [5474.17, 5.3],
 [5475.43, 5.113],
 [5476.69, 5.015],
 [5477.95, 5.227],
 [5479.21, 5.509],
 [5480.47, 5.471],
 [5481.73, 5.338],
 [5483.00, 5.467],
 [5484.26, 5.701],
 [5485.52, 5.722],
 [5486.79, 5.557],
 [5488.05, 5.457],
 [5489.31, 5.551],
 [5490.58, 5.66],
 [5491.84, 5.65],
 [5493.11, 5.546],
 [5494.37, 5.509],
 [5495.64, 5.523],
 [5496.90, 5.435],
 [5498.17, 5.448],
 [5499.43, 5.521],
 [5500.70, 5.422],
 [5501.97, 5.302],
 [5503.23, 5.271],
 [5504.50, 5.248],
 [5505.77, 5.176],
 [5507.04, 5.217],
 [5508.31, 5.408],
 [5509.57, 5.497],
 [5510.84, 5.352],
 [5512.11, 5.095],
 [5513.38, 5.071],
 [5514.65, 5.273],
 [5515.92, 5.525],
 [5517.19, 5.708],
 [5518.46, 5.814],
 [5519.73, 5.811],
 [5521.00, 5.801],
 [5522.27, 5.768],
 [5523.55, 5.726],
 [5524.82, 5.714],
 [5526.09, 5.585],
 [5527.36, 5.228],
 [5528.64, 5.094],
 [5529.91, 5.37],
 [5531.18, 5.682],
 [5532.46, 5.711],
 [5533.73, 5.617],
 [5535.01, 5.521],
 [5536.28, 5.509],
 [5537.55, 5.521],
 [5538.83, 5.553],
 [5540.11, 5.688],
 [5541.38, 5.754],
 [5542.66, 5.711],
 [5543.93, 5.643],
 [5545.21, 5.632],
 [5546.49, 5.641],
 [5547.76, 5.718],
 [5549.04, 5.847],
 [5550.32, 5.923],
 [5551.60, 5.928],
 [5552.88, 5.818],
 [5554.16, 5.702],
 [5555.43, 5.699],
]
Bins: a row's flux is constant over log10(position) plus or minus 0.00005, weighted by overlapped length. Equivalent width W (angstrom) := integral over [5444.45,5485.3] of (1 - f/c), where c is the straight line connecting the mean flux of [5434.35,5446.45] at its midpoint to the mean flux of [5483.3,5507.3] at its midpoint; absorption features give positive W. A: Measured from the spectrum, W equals 0.7 angstrom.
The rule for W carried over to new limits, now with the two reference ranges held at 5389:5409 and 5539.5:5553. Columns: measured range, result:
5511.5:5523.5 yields 0.0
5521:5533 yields 0.2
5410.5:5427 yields -1.6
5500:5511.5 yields 0.3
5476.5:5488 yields -0.3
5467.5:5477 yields -0.2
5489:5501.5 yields -0.2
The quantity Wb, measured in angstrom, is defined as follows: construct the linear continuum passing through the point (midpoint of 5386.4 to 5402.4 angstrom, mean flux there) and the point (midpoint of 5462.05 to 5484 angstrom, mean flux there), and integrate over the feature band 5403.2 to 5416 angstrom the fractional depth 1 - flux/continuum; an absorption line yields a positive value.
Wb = 1.1 angstrom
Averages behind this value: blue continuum 5.08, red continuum 5.4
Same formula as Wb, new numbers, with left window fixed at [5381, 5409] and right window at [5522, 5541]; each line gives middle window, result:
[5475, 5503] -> -0.5 angstrom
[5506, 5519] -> 0.2 angstrom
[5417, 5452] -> -0.9 angstrom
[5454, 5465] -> -0.1 angstrom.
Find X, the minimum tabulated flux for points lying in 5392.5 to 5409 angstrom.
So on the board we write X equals 3.962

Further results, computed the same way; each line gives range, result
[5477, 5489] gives 5.227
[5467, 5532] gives 5.015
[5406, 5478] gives 4.029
